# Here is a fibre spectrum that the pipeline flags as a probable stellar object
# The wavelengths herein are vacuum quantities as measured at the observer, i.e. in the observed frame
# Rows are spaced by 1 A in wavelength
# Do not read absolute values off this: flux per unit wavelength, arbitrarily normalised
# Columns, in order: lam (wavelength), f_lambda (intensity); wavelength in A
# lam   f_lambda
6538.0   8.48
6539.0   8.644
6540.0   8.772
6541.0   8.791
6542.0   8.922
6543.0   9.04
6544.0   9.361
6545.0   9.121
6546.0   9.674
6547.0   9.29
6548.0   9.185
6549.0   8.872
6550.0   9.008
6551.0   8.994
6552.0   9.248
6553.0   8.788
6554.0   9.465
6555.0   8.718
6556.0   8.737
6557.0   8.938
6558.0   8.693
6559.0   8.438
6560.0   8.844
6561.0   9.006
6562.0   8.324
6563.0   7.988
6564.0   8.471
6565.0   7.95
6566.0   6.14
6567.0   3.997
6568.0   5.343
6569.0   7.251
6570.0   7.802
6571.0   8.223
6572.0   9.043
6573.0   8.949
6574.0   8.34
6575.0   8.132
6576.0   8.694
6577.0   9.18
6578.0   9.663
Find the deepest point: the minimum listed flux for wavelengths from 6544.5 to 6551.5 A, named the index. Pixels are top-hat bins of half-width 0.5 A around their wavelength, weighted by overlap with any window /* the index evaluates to 8.872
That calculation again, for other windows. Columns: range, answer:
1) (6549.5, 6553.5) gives 8.788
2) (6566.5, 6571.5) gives 3.997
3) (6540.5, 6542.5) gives 8.791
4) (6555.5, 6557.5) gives 8.737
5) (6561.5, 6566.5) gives 6.14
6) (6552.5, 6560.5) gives 8.438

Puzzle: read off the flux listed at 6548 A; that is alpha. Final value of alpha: 9.185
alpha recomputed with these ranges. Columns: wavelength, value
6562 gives 8.324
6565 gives 7.95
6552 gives 9.248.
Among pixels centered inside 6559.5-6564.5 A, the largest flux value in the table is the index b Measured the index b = 9.006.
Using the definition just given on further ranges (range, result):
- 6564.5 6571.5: 8.223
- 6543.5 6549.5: 9.674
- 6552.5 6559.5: 9.465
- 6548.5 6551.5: 9.008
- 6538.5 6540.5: 8.772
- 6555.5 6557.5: 8.938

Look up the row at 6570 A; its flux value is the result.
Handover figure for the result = 7.802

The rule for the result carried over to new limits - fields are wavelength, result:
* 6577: 9.18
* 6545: 9.121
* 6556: 8.737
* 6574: 8.34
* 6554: 9.465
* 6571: 8.223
